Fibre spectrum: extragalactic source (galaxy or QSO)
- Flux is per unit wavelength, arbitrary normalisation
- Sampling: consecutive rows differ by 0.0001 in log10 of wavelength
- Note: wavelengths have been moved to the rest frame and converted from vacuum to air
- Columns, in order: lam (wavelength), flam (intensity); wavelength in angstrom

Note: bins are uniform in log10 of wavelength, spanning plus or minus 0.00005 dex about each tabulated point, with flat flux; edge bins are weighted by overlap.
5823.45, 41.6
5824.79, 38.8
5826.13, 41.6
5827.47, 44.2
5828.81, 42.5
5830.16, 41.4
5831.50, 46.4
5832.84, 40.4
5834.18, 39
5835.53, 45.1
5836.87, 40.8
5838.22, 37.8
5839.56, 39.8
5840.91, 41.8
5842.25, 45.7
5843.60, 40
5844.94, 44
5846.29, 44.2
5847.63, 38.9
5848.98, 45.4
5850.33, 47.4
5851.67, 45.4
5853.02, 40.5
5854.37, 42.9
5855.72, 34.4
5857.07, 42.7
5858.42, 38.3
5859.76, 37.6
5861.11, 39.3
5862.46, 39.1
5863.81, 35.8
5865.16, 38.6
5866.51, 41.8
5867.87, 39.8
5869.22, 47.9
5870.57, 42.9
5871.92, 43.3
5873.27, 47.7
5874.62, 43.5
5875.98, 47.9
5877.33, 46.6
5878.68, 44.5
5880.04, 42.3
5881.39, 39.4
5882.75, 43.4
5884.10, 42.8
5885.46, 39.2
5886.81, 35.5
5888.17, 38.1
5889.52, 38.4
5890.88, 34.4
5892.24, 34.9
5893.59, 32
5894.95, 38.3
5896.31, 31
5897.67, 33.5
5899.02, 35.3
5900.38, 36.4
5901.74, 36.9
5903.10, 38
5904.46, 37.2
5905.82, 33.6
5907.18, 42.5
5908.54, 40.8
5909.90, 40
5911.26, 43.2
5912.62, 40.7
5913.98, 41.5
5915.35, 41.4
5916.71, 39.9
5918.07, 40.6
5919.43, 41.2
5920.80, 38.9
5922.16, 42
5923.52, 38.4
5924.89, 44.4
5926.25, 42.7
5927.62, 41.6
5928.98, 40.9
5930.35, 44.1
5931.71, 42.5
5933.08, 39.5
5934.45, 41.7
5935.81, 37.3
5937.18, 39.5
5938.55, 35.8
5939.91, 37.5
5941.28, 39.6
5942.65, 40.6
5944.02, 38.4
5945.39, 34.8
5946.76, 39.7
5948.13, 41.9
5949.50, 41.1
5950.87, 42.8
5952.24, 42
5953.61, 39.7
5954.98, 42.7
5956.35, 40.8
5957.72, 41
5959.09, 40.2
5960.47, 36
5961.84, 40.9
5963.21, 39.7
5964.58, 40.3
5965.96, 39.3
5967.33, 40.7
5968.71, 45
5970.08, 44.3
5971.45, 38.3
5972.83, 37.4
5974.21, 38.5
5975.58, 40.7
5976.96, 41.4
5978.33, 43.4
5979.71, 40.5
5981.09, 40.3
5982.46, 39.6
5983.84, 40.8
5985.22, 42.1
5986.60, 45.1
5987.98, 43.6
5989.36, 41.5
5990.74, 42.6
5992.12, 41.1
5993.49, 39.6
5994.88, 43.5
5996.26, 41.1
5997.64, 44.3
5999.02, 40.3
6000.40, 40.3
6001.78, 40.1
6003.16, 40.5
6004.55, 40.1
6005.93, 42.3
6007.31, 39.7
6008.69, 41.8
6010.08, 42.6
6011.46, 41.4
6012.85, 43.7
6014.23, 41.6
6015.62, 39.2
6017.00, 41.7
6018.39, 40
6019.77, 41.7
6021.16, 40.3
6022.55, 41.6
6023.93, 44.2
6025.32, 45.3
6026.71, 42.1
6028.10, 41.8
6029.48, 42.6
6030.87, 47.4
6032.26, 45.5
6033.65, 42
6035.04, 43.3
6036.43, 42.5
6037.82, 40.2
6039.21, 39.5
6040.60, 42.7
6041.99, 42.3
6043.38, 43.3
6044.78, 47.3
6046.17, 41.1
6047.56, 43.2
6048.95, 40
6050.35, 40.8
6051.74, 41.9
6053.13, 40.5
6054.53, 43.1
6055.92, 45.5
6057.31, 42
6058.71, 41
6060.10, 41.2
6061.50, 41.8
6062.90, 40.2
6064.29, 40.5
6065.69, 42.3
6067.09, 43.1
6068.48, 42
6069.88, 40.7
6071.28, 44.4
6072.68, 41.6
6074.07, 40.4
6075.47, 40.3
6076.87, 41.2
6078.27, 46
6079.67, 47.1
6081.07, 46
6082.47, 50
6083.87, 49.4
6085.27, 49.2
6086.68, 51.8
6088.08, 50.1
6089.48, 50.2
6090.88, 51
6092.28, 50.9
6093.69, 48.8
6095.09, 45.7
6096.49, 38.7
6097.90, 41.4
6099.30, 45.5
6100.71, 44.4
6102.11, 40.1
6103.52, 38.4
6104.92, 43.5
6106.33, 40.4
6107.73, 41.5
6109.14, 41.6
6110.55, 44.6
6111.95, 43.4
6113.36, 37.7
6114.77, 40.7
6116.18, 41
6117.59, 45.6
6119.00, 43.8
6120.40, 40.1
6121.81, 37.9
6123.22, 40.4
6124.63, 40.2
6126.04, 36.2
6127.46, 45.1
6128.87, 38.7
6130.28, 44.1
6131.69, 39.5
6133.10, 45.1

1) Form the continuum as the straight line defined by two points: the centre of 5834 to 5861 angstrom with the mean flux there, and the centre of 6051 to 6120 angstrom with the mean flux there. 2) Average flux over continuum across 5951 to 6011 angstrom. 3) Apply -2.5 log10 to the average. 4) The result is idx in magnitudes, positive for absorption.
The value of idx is 0.04 mag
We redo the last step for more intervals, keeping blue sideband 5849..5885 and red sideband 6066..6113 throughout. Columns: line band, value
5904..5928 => 0.05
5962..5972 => 0.05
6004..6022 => 0.06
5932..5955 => 0.09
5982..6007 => 0.05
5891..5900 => 0.23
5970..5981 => 0.08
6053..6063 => 0.05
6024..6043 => 0.03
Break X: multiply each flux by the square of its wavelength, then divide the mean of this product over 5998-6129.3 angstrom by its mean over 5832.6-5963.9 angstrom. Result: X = 1.12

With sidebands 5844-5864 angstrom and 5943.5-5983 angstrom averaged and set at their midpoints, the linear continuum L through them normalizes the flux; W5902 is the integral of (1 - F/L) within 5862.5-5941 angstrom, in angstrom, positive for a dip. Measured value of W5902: 1.67 angstrom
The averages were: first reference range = 41.2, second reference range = 40.4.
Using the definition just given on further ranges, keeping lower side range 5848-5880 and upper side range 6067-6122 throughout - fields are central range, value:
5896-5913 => 1.9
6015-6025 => 0.5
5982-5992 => 0.2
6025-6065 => 1.2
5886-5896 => 1.6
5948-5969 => 1.1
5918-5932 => 0.4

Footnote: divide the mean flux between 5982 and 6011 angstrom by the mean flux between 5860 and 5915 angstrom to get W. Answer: 1.05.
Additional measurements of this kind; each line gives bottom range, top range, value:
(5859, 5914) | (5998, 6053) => 1.06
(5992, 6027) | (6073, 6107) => 1.09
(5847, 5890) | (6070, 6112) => 1.08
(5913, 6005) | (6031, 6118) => 1.07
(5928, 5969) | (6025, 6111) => 1.09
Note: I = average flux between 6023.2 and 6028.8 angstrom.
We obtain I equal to 43.4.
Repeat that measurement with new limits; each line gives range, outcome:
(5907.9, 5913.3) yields 41.2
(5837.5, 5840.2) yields 38.8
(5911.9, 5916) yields 41.2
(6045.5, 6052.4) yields 41.4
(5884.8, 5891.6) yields 37.1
